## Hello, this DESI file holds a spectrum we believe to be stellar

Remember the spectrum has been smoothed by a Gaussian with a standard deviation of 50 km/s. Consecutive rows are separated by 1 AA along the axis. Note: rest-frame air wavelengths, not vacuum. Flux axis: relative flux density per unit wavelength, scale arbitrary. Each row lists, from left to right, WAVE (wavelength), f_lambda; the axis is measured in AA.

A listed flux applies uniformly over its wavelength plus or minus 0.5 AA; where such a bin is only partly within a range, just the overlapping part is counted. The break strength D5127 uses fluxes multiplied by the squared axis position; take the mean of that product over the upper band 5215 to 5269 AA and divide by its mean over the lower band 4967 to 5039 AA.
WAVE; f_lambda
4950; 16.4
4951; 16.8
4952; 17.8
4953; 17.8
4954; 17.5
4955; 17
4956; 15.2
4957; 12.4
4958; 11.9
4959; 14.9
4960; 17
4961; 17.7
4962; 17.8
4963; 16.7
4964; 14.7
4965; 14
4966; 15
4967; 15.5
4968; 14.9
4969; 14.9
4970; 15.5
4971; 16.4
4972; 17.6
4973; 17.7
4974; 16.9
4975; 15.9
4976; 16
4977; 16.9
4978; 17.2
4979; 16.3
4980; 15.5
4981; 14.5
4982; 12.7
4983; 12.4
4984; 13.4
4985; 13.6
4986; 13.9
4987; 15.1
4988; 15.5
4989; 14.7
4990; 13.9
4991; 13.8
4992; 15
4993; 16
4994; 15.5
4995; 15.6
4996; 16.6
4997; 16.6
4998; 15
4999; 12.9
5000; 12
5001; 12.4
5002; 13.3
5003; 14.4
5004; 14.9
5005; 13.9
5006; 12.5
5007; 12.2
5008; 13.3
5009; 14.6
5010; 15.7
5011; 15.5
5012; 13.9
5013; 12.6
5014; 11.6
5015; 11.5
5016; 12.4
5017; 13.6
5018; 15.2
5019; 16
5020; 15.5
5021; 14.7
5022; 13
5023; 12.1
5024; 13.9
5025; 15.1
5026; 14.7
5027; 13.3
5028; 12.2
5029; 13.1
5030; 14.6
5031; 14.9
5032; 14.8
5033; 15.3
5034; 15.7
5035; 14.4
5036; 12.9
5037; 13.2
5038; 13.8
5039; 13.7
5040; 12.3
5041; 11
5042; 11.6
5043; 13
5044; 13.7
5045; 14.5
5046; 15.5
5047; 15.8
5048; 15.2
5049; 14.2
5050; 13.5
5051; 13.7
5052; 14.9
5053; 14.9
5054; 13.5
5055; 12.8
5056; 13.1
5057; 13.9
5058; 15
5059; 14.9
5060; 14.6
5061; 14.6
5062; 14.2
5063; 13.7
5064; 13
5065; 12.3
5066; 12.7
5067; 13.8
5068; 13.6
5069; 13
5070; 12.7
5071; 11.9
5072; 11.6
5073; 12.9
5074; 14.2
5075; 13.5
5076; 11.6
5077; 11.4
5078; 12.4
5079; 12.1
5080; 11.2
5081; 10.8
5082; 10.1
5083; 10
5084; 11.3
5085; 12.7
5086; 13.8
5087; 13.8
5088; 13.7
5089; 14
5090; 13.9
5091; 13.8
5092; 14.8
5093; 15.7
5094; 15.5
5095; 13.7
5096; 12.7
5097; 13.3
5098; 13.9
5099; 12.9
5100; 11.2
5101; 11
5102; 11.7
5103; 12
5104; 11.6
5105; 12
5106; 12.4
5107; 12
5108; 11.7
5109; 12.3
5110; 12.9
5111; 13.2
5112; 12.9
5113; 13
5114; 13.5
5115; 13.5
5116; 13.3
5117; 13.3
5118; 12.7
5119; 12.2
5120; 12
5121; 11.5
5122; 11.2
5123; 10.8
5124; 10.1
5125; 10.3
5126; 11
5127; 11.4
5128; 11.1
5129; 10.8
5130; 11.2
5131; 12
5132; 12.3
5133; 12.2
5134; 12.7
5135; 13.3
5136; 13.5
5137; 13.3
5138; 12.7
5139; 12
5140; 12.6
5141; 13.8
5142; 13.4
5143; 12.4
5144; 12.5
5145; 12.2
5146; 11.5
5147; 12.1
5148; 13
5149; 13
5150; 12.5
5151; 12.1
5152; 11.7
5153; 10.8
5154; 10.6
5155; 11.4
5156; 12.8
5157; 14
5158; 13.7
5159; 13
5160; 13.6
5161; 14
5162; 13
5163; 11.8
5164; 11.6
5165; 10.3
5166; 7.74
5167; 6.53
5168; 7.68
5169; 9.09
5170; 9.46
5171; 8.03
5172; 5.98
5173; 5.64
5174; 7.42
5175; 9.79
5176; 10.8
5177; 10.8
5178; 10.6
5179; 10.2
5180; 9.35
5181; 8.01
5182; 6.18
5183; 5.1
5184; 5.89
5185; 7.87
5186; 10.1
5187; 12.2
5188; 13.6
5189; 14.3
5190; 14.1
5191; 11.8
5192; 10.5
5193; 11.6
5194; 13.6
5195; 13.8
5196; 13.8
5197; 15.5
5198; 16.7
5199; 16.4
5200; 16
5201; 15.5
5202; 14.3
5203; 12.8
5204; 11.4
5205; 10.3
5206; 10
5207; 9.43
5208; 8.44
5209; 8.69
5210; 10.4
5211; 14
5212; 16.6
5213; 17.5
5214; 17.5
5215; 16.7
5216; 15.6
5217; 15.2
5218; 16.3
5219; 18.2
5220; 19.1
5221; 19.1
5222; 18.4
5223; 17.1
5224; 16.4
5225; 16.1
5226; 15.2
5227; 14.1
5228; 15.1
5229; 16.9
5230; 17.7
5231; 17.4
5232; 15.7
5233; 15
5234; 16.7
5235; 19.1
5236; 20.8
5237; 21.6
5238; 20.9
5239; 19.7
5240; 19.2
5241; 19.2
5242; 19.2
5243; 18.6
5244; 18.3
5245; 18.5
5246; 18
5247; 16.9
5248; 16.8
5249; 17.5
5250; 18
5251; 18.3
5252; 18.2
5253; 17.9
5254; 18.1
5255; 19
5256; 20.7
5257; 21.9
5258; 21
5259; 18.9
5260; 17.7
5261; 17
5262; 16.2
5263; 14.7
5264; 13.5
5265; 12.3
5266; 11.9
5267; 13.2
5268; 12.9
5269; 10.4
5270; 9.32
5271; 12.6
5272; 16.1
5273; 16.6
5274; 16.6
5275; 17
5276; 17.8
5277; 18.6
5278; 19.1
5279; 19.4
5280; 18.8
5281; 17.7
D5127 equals 1.3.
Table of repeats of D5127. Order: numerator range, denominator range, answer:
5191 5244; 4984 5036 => 1.20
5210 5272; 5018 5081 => 1.34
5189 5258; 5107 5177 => 1.44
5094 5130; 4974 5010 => 0.88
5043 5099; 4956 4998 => 0.91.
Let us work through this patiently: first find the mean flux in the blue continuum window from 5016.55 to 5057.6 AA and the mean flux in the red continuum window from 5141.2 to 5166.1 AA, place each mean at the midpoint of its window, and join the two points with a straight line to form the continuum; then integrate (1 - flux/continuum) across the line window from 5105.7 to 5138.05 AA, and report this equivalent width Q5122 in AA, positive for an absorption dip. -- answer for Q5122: 1.4 AA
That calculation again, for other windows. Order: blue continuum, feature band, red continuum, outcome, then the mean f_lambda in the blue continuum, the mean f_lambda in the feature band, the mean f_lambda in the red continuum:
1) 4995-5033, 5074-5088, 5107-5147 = 0.97 AA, 13.9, 12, 12.3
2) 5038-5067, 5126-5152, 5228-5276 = 4.91 AA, 13.8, 12.3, 17.1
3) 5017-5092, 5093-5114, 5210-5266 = 2.68 AA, 13.5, 12.7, 17.4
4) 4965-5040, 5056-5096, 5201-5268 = 5.17 AA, 14.5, 13.1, 16.4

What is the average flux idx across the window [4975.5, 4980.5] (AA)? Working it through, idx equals 16.4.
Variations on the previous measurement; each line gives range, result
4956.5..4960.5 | 14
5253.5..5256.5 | 19.3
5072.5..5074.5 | 13.6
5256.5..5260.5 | 19.9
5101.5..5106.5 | 11.9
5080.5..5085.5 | 11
